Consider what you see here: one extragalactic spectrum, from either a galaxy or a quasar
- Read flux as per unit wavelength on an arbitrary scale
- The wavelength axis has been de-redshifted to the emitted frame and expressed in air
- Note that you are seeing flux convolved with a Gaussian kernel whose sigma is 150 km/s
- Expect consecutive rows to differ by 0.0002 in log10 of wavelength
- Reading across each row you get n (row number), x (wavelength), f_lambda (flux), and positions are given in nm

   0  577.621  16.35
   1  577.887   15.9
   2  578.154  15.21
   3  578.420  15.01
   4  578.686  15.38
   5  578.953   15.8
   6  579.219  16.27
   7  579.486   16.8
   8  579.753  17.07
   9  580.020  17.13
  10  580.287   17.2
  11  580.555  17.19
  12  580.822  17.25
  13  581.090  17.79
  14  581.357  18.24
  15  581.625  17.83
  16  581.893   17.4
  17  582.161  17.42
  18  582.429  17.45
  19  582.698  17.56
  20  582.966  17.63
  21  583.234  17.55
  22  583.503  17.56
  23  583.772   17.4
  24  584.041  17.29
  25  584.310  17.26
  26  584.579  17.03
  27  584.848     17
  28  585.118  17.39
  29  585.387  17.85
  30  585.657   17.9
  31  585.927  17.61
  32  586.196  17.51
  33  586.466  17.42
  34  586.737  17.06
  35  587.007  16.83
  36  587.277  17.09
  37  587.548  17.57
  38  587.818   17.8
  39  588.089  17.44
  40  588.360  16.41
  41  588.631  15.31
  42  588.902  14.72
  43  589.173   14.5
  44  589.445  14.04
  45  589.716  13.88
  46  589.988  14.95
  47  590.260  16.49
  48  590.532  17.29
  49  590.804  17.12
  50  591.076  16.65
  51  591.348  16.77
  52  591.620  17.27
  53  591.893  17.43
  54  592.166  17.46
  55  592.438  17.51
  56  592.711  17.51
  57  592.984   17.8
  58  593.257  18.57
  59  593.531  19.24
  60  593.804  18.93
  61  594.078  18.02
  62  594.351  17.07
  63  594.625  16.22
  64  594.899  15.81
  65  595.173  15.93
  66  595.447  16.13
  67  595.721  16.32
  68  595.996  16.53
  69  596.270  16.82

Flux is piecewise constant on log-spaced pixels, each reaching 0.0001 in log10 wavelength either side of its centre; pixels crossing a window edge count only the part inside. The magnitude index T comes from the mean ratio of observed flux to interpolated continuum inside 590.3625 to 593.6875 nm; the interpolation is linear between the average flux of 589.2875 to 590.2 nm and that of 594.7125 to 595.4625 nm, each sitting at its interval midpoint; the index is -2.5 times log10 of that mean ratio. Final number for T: -0.16 mag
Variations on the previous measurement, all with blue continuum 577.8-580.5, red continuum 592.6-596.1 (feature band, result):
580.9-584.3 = -0.07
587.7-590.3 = 0.09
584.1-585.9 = -0.05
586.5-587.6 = -0.02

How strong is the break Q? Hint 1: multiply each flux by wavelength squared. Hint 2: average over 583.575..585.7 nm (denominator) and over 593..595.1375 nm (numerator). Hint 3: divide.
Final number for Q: 1.0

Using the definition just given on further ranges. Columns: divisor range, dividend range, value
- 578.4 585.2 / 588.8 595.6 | 1.01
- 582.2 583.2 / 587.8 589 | 0.94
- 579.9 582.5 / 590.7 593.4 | 1.03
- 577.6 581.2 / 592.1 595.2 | 1.12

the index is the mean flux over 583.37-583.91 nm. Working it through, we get 17.5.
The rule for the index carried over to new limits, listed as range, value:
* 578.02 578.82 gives 15.2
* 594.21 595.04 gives 16.4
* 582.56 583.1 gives 17.6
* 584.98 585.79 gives 17.7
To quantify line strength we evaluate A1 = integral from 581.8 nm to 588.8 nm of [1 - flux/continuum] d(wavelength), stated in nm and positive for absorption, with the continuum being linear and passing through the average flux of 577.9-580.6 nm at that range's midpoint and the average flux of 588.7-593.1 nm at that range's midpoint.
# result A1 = -0.43 nm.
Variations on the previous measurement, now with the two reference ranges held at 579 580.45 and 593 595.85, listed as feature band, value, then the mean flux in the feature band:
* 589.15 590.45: 0.168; 14.9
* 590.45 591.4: 0.011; 17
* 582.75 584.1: -0.045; 17.5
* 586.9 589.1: 0.063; 16.6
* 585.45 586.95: -0.041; 17.5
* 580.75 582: -0.063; 17.7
